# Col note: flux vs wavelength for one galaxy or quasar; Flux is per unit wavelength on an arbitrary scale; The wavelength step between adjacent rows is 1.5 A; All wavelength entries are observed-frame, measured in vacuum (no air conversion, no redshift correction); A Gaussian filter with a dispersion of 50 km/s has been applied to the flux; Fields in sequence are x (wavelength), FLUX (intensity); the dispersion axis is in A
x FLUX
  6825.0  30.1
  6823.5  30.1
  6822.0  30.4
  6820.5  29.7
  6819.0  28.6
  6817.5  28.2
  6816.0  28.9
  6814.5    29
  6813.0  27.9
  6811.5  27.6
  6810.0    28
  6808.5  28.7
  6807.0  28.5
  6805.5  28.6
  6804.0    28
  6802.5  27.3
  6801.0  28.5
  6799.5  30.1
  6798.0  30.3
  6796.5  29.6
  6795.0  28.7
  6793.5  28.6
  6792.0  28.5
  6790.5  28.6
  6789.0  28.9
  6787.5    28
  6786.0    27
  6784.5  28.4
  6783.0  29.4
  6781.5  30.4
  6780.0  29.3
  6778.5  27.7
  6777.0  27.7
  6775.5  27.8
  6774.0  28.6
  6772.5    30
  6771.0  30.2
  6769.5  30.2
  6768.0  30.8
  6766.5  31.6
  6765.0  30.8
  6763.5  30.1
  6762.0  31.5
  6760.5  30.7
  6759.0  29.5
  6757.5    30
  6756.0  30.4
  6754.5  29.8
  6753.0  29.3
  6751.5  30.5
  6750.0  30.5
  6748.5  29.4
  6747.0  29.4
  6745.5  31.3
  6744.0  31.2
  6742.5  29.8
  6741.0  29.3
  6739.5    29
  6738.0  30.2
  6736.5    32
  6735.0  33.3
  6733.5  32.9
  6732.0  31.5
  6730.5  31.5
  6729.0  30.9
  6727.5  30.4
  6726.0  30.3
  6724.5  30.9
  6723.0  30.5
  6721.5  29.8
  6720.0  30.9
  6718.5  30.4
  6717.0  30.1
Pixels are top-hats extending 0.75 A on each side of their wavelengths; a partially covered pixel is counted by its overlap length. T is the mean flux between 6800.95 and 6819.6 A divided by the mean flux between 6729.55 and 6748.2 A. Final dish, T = 0.9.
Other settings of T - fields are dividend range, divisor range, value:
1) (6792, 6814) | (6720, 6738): 0.92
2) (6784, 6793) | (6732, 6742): 0.91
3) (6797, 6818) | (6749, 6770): 0.94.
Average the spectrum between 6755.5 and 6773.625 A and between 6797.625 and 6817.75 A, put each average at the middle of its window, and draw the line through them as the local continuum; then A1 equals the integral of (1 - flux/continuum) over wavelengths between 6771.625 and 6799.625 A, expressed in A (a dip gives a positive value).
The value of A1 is 0.7 A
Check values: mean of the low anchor 30.4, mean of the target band 28.8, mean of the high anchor 28.5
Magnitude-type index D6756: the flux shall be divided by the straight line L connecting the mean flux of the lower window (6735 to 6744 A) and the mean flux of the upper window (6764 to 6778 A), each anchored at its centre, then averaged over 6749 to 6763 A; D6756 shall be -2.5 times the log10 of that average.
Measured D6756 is -0.01 mag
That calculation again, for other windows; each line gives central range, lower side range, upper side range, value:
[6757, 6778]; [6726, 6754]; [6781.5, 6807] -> -0.01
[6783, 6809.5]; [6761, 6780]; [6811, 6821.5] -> 0.02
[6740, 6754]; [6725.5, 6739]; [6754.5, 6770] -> 0.03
